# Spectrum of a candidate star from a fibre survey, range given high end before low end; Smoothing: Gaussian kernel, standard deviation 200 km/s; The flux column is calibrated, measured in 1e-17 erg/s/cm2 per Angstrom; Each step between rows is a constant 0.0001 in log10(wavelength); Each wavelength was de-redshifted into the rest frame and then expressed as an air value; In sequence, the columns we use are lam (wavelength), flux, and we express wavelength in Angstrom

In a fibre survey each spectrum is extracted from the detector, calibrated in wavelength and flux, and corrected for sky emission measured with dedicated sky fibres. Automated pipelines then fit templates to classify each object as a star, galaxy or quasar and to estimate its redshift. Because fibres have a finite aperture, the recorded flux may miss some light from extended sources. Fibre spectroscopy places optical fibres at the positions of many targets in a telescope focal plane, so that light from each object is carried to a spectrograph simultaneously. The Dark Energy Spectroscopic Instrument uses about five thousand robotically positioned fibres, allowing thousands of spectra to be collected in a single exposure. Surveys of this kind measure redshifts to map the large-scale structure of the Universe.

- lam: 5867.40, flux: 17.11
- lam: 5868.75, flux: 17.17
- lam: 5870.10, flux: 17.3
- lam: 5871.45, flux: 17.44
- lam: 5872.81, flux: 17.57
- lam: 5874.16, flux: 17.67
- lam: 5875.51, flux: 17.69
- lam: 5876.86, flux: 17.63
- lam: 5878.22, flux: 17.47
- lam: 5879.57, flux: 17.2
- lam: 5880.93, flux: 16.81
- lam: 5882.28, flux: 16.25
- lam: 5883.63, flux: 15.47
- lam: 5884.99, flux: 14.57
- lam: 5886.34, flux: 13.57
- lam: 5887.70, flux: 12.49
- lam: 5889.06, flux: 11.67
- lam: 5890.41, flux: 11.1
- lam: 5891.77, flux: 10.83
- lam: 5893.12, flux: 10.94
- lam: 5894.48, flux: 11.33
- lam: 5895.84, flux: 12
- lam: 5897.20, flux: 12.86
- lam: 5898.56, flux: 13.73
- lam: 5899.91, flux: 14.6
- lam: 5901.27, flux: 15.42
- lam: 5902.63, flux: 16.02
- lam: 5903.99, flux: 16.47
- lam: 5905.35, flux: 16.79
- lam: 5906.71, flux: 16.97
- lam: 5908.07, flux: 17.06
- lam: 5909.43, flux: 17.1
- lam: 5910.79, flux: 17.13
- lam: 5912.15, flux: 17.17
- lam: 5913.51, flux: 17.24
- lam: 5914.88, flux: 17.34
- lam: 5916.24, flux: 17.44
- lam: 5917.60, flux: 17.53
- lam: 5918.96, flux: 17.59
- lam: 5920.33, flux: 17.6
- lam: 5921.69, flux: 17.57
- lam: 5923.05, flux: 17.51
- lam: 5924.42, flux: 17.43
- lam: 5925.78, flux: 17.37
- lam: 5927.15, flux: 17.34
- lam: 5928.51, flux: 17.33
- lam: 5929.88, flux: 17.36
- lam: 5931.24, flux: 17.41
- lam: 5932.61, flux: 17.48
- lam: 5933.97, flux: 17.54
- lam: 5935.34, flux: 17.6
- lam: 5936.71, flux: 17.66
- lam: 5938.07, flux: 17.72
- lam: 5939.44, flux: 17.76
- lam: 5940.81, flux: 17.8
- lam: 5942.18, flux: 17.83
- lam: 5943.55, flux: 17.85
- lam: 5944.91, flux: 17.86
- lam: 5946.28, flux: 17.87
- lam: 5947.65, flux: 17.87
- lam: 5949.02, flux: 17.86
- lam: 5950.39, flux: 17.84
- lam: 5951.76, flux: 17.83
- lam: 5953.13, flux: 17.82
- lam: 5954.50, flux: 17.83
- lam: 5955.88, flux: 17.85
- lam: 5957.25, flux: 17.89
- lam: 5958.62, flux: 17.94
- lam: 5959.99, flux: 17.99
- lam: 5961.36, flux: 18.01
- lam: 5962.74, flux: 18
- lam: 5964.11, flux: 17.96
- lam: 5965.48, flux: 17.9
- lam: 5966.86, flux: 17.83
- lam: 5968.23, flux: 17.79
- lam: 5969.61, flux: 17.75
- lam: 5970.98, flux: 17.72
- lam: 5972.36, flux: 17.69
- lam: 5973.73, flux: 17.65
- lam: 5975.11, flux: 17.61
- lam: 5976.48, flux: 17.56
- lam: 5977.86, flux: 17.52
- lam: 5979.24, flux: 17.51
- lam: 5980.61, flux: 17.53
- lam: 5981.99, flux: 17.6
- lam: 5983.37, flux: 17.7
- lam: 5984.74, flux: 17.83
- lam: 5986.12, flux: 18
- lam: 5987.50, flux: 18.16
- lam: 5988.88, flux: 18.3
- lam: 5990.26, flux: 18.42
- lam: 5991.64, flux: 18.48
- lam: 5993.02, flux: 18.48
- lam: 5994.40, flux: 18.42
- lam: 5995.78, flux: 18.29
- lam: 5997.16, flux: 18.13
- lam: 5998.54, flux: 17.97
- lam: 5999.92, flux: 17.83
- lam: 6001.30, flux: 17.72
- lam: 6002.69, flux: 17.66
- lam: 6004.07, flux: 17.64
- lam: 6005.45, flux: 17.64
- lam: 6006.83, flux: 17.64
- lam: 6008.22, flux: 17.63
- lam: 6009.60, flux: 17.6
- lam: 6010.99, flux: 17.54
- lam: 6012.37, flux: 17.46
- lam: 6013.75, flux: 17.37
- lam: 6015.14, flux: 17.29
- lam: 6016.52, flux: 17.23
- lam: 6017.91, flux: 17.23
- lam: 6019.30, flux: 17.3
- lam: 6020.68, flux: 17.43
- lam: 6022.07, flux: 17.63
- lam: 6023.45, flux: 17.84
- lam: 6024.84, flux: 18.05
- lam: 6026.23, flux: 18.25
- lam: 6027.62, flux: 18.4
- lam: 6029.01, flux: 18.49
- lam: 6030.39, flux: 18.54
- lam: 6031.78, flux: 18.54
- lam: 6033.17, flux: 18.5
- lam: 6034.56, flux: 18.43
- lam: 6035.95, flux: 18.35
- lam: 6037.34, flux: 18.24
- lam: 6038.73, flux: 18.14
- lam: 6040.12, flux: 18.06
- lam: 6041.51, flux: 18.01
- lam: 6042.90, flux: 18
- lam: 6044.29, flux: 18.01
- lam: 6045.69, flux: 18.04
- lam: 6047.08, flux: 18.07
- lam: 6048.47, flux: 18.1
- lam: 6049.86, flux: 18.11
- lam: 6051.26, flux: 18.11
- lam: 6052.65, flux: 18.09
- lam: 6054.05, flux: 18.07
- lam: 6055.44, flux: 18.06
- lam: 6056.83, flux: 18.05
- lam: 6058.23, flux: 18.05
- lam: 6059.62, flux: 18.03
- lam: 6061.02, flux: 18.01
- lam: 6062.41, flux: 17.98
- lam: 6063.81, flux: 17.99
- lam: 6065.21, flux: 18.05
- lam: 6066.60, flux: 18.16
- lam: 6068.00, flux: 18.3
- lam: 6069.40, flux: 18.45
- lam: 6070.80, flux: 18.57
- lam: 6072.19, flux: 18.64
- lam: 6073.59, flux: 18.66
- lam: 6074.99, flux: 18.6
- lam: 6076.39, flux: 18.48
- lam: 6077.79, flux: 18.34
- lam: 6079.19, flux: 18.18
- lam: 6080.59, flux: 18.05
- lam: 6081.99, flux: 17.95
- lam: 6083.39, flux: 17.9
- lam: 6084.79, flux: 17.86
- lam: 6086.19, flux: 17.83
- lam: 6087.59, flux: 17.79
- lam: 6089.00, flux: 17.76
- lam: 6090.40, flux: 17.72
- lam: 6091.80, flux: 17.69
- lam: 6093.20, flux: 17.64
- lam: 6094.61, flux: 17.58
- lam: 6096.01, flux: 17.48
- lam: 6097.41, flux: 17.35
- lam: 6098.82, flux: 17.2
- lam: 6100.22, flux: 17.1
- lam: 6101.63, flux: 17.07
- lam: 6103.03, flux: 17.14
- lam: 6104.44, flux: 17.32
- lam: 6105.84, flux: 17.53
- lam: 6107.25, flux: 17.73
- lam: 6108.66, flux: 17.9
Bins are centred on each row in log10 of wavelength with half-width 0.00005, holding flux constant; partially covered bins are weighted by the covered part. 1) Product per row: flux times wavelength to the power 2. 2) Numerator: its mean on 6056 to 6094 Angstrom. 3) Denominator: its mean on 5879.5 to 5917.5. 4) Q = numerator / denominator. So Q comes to 1.29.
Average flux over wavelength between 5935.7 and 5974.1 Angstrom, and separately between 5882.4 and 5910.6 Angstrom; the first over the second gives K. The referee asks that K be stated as 1.3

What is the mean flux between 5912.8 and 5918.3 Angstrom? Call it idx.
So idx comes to 17.4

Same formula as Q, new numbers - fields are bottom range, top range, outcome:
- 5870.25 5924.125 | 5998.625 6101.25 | 1.20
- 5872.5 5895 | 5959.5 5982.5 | 1.24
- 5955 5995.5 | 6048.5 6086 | 1.05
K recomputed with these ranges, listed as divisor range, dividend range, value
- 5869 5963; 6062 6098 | 1.09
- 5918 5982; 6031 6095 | 1.02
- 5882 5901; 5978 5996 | 1.39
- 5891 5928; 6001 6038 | 1.12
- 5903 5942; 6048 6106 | 1.03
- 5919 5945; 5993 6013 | 1.01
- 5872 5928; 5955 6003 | 1.14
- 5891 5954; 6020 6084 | 1.09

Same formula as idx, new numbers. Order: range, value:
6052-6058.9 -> 18.1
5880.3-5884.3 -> 16.2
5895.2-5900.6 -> 13.3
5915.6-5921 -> 17.5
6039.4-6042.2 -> 18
